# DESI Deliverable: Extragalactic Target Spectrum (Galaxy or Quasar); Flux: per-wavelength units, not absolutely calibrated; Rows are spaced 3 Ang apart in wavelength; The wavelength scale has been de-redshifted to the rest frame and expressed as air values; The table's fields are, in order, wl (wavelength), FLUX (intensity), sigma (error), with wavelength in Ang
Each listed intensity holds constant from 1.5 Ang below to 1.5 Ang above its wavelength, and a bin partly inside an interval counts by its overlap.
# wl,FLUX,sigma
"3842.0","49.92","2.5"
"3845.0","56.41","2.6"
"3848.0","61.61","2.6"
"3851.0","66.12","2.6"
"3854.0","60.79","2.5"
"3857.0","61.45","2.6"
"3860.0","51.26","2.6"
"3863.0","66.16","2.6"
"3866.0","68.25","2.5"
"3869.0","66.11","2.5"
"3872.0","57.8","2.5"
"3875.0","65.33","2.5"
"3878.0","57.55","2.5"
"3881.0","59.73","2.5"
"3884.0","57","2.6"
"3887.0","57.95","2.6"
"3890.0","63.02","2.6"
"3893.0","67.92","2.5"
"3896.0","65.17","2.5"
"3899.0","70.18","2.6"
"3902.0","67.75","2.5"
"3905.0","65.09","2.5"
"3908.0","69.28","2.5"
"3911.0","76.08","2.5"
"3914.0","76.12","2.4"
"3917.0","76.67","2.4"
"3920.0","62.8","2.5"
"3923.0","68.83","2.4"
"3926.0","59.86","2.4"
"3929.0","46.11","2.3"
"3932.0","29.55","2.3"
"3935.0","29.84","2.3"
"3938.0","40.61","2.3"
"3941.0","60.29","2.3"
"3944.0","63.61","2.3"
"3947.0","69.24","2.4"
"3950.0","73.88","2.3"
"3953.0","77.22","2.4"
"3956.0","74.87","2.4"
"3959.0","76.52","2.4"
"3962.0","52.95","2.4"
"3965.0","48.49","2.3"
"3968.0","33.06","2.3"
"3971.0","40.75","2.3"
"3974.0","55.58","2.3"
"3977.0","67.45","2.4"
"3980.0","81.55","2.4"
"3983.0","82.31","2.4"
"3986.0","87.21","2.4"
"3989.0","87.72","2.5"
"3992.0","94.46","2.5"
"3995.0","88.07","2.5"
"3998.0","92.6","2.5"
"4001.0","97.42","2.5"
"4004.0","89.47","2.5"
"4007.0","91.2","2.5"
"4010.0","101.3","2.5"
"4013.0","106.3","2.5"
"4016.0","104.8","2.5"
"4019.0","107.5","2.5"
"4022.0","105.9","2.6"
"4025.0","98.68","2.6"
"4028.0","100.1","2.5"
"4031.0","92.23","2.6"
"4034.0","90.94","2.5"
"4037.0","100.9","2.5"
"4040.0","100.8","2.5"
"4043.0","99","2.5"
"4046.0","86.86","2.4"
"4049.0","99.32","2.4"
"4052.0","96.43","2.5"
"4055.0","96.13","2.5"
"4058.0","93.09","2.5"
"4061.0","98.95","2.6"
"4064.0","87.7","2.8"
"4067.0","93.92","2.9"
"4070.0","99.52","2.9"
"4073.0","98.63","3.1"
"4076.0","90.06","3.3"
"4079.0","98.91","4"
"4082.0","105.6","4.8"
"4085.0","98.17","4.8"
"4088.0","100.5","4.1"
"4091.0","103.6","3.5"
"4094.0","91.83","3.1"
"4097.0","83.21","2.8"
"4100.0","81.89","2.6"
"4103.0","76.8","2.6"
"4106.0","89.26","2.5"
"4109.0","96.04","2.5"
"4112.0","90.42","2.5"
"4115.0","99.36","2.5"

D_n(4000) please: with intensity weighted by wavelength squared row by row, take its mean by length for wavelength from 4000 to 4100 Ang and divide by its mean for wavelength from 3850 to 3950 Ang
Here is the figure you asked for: 1.7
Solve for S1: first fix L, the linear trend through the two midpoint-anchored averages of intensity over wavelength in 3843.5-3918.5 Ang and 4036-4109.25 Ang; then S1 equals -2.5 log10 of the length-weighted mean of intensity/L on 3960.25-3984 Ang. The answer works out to 0.35 mag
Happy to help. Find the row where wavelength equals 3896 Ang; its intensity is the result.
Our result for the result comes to 65.17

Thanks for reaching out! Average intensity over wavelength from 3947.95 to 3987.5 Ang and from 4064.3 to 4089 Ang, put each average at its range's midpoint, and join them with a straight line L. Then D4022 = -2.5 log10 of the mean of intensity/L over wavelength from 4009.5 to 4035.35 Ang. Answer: -0.23 mag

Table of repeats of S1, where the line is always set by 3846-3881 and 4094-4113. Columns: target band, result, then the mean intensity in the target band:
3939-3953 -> 0.055 mag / 66.9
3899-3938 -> 0.120 mag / 60.3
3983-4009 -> -0.199 mag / 90.7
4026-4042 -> -0.218 mag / 97.1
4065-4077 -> -0.148 mag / 95.4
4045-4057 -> -0.170 mag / 94.9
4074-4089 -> -0.169 mag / 98.6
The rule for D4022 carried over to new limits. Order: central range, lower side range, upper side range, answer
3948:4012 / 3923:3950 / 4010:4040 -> 0.003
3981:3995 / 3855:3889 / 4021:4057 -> -0.021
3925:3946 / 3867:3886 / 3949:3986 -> 0.314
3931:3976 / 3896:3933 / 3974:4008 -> 0.332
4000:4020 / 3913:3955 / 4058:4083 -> -0.237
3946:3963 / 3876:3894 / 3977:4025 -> 0.129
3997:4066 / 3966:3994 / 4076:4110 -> -0.209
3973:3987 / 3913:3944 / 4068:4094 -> -0.075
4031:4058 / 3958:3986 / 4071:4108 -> -0.185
